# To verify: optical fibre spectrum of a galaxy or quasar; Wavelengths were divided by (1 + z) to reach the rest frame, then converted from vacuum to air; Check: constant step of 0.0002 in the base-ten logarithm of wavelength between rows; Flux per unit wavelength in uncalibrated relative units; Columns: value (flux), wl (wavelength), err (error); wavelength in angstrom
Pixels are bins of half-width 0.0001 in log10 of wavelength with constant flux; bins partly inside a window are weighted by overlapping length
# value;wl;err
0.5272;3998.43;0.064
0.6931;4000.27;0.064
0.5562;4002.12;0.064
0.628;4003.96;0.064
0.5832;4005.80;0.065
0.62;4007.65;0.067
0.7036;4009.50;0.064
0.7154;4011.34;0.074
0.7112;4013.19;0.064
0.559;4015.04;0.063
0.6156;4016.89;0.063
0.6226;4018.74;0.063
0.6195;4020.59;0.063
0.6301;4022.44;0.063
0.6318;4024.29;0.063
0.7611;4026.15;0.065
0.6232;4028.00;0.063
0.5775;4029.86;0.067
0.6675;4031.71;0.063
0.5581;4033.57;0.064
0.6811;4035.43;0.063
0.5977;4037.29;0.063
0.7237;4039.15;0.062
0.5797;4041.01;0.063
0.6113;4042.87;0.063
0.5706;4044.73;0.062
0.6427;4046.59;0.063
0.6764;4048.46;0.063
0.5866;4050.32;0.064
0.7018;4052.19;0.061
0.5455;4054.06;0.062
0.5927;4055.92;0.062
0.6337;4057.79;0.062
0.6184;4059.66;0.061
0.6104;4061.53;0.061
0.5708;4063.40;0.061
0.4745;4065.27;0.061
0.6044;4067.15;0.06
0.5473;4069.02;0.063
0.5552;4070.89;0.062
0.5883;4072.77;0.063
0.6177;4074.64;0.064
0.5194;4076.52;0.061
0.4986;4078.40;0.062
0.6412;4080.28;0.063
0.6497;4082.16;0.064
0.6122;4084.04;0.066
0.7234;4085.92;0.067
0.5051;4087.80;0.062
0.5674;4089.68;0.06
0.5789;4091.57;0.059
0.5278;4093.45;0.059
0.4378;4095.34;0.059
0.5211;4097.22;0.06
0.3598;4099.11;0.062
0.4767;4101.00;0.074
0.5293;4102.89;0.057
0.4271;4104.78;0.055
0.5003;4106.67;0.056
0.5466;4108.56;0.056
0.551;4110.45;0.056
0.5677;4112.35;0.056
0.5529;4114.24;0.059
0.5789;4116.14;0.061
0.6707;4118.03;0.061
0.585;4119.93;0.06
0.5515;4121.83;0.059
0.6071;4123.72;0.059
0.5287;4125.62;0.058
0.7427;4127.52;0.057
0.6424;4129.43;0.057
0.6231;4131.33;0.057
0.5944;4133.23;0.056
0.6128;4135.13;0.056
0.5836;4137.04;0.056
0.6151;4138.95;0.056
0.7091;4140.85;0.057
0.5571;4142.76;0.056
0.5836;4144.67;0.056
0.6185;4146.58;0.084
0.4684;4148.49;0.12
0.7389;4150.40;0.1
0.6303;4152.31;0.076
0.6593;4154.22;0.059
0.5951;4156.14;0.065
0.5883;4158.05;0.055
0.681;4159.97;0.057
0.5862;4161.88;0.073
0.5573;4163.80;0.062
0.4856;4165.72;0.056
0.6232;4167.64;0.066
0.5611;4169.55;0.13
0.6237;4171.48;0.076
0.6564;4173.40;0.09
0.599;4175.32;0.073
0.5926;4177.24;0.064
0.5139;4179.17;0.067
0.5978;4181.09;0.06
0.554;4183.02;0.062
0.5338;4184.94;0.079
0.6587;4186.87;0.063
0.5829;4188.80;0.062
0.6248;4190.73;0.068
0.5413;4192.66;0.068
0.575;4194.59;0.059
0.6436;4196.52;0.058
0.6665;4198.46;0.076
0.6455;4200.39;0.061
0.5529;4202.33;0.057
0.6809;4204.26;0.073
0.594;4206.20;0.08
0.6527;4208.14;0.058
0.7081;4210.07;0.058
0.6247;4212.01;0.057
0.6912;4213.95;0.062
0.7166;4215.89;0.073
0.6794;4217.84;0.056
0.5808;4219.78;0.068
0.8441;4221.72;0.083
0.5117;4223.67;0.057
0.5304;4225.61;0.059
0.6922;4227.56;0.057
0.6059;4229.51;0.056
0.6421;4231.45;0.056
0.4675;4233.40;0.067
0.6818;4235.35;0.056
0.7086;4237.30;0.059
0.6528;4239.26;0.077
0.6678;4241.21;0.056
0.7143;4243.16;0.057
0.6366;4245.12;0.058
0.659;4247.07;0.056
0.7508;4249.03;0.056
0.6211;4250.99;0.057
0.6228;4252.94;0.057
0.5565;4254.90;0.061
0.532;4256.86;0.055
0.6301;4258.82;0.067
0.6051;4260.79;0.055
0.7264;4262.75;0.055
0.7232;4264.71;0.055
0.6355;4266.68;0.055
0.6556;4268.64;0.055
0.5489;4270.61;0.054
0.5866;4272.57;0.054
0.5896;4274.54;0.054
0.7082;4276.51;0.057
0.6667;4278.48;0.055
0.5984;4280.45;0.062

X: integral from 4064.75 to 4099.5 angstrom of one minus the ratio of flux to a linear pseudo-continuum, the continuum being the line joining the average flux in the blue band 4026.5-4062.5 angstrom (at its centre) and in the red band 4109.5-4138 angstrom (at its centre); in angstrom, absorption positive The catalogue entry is 3.1 angstrom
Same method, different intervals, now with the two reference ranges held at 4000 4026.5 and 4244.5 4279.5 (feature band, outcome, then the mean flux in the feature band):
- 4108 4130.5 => 1.5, 0.595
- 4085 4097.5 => 1.7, 0.553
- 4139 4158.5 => 0.7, 0.616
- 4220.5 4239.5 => 0.1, 0.632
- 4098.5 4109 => 2.7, 0.473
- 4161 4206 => 3.1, 0.594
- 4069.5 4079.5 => 1.3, 0.557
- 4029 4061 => 0.9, 0.621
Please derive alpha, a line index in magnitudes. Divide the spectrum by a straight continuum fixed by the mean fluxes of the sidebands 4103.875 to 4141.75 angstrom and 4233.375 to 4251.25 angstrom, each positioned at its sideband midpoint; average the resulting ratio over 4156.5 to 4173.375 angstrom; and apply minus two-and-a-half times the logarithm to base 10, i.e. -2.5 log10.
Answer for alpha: 0.04 mag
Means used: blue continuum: 0.59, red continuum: 0.667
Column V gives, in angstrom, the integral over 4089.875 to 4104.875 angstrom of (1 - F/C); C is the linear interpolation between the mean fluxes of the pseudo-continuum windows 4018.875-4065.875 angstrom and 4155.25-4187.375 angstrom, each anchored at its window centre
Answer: 2.9 angstrom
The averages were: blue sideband 0.621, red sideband 0.588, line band 0.489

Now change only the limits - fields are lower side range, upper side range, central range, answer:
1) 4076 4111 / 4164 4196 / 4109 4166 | -4.43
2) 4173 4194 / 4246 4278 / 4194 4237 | -2.29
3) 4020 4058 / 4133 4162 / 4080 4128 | 4.98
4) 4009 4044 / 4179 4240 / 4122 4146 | 0.64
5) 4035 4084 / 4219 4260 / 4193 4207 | 0.16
